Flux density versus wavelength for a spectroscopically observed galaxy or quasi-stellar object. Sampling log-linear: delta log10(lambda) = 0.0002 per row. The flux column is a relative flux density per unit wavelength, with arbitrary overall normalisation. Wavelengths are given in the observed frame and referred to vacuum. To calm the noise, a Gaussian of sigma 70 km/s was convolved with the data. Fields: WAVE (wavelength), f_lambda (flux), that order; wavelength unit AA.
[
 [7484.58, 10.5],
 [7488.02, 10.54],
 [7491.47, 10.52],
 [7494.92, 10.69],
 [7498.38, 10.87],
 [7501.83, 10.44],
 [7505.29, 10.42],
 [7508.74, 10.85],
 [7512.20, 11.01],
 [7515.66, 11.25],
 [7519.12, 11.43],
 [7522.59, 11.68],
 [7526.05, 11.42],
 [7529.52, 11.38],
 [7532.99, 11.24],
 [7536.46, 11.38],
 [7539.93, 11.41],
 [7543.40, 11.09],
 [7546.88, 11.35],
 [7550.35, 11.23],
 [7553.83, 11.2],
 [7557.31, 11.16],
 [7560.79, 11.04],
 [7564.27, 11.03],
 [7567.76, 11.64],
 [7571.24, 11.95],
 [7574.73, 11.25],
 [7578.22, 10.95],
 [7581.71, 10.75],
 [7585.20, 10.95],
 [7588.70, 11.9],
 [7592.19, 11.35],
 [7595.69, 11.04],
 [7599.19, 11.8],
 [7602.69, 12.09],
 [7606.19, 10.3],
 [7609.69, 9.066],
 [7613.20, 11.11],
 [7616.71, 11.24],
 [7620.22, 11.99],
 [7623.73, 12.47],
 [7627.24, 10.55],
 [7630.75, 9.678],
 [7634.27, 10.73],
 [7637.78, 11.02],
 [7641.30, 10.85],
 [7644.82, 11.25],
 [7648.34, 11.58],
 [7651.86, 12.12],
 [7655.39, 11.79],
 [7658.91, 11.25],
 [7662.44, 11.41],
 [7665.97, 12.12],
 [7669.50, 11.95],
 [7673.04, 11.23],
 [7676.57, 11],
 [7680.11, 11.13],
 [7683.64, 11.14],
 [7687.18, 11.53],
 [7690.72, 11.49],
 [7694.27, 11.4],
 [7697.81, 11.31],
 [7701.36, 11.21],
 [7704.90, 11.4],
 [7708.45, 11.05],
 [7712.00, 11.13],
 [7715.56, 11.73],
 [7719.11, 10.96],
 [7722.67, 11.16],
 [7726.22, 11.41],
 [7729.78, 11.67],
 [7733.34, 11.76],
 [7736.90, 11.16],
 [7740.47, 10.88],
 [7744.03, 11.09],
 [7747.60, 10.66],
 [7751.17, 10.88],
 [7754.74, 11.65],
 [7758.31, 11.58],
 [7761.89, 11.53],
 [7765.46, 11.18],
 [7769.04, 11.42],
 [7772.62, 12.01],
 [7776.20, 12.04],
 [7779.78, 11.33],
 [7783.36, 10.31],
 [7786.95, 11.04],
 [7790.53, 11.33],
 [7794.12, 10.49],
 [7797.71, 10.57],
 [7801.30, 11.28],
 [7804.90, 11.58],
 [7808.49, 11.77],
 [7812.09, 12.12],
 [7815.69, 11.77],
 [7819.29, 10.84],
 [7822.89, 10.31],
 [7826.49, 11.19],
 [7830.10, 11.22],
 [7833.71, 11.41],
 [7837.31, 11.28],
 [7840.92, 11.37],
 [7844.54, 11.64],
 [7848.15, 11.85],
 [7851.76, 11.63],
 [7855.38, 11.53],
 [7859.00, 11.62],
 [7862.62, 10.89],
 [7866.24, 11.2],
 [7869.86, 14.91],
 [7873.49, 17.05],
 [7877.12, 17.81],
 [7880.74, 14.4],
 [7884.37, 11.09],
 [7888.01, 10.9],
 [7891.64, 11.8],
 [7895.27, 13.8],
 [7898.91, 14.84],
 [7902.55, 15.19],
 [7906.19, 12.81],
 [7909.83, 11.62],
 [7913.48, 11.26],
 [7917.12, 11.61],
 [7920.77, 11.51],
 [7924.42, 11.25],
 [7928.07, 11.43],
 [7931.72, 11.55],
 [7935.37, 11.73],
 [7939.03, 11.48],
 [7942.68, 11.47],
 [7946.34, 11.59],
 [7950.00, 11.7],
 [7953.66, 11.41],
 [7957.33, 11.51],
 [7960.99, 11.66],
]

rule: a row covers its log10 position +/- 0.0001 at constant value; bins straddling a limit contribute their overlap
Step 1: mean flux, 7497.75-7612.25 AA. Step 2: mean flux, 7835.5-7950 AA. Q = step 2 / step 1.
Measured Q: 1.1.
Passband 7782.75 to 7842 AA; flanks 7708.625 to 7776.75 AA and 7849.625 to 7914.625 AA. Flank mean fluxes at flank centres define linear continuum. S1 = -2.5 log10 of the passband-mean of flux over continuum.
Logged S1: 0.09 mag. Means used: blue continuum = 11.3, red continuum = 13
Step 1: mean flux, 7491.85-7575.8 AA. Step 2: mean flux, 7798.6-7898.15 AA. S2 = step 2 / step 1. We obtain 1.09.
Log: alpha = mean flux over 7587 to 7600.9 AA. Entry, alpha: 11.5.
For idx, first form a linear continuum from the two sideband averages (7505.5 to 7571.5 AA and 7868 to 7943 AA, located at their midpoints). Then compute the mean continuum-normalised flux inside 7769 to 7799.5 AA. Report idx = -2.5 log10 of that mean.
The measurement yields 0.11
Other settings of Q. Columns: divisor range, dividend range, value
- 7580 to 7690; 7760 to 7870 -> 1.01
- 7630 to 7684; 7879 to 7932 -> 1.09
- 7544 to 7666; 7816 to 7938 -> 1.09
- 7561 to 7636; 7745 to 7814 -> 1.02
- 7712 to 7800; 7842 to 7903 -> 1.16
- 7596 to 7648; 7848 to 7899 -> 1.18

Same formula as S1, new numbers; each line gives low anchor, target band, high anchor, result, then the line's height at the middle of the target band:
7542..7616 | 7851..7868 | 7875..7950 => 0.08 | 12.2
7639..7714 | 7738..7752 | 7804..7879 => 0.08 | 11.7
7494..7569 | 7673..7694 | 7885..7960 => 0.02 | 11.5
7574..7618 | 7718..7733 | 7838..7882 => 0.06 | 12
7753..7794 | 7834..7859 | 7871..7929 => 0.07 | 12.3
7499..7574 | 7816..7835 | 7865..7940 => 0.13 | 12.5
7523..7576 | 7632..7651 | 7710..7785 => 0.02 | 11.3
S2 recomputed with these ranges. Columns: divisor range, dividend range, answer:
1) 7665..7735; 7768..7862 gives 1.00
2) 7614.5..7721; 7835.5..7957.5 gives 1.09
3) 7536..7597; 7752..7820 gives 1.01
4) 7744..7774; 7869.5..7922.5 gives 1.18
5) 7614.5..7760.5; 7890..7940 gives 1.09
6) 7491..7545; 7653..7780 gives 1.03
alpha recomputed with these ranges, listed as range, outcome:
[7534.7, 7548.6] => 11.3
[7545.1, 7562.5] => 11.2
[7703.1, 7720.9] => 11.3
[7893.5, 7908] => 14.2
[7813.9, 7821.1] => 11.3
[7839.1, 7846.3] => 11.5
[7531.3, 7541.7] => 11.3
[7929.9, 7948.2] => 11.6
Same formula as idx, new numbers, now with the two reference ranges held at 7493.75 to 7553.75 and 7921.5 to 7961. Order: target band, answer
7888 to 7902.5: -0.165 mag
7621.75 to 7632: 0.023 mag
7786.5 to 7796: 0.042 mag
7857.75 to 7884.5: -0.204 mag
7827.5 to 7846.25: 0.005 mag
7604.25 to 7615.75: 0.096 mag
